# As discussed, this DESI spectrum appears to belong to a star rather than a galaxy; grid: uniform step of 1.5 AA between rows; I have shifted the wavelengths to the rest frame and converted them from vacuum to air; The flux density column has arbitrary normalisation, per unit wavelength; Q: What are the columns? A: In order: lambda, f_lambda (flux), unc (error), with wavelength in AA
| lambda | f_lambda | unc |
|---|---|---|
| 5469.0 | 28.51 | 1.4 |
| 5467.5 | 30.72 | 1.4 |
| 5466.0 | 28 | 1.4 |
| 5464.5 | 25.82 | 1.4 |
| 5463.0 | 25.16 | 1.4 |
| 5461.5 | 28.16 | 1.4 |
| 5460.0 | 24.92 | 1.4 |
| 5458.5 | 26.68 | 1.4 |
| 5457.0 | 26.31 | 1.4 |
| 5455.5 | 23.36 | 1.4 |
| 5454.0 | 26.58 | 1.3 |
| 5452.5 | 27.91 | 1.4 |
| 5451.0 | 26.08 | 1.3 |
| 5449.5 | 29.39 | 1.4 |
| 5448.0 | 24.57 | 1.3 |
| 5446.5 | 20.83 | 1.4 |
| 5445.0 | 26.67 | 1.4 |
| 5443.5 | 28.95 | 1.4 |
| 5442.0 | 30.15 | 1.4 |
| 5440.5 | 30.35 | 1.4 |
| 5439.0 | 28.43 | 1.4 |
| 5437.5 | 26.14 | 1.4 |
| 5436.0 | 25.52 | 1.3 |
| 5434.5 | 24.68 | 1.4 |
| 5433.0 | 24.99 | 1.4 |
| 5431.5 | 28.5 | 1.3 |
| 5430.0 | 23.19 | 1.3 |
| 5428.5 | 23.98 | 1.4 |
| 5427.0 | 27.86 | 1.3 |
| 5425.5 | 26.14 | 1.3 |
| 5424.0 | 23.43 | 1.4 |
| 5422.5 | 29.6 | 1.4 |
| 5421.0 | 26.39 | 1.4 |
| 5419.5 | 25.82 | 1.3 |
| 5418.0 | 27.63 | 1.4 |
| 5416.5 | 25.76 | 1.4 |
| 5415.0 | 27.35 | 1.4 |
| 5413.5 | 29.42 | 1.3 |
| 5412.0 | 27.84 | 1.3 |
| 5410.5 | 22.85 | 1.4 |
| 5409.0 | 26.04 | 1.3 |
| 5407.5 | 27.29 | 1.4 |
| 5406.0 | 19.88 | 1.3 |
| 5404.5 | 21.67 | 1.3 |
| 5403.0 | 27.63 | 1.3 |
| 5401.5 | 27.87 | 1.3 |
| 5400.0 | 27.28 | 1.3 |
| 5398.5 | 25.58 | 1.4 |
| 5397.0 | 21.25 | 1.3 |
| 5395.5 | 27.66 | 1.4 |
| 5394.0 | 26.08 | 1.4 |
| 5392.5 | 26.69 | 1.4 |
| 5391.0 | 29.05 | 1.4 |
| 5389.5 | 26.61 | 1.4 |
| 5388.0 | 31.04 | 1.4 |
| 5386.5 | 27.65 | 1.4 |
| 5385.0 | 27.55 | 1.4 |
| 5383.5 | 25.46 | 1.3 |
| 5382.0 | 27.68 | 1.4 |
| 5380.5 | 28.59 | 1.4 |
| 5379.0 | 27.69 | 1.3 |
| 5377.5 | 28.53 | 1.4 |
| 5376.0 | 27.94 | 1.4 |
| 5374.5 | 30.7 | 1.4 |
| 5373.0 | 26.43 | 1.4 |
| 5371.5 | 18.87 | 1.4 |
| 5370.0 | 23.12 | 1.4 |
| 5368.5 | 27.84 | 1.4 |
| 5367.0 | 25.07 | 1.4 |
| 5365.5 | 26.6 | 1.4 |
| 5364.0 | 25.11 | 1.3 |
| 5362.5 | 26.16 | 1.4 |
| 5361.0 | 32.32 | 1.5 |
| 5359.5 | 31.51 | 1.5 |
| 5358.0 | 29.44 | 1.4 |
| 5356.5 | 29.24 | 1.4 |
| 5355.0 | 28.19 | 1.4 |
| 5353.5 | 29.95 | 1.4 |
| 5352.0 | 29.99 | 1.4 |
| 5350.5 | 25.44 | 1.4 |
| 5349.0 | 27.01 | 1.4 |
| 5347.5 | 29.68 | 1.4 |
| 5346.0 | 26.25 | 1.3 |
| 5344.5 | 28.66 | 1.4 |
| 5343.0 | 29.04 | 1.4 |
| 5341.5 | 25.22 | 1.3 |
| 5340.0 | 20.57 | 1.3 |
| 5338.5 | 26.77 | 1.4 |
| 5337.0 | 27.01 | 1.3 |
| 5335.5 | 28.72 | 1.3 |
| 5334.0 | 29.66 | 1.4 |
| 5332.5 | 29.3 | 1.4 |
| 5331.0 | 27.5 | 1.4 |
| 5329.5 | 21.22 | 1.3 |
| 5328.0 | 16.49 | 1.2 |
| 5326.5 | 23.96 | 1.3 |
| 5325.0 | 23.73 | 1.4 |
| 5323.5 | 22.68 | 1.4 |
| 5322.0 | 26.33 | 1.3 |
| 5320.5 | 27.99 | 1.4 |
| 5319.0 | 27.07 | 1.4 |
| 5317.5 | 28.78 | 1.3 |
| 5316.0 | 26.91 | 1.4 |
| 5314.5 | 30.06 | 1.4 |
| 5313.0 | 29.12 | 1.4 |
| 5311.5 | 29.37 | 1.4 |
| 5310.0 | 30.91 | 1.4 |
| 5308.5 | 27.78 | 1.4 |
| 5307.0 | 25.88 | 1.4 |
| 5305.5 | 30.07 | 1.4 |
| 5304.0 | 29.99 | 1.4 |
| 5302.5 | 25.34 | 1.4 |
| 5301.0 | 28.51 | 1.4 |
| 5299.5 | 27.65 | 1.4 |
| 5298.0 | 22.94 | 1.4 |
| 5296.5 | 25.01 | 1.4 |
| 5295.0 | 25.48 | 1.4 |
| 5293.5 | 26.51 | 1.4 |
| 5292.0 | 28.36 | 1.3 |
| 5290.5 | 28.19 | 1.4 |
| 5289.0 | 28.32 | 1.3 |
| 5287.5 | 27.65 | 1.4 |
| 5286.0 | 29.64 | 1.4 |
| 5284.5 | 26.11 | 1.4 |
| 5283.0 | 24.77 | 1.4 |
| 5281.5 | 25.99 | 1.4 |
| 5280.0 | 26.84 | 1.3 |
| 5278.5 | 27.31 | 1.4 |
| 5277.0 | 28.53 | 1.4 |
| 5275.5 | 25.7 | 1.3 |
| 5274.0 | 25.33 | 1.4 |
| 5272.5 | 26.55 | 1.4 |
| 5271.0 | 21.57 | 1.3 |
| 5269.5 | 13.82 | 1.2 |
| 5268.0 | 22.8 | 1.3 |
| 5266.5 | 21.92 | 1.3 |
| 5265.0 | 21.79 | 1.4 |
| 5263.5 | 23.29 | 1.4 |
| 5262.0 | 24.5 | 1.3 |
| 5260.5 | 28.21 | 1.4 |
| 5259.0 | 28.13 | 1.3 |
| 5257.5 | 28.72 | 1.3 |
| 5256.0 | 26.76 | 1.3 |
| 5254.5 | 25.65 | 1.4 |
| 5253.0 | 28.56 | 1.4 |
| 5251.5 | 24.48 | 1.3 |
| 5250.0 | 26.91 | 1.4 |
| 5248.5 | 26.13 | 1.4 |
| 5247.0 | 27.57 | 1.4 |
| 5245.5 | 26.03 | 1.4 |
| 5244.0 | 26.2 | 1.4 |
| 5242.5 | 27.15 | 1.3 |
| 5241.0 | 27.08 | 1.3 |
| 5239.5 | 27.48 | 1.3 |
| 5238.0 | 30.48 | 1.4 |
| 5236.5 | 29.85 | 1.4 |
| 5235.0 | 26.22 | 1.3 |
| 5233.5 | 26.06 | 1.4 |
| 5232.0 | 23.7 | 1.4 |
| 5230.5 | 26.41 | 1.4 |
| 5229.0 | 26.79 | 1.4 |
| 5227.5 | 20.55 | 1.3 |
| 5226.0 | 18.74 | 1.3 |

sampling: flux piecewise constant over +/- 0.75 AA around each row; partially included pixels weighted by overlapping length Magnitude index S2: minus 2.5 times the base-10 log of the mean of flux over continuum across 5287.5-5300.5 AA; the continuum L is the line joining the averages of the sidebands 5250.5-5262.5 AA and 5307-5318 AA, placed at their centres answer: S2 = 0.06 mag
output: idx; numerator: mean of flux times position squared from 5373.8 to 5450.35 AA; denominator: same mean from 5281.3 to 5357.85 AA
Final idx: 1.02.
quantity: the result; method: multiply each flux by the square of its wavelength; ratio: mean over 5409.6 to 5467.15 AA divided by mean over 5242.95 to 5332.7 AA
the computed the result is 1.1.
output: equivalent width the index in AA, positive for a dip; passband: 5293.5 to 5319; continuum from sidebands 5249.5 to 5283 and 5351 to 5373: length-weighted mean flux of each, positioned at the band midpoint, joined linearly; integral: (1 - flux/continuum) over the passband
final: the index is -1.6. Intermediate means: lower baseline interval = 25.1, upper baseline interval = 27.3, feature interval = 27.7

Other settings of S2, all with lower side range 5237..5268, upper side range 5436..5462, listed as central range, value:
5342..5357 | -0.070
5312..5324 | -0.043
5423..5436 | 0.053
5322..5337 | 0.062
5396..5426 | 0.033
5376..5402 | -0.024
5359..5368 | -0.046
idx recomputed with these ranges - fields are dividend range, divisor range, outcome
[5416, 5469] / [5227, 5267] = 1.09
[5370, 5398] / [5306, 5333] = 1.04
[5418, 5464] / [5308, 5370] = 1.01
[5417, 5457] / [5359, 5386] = 1.00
